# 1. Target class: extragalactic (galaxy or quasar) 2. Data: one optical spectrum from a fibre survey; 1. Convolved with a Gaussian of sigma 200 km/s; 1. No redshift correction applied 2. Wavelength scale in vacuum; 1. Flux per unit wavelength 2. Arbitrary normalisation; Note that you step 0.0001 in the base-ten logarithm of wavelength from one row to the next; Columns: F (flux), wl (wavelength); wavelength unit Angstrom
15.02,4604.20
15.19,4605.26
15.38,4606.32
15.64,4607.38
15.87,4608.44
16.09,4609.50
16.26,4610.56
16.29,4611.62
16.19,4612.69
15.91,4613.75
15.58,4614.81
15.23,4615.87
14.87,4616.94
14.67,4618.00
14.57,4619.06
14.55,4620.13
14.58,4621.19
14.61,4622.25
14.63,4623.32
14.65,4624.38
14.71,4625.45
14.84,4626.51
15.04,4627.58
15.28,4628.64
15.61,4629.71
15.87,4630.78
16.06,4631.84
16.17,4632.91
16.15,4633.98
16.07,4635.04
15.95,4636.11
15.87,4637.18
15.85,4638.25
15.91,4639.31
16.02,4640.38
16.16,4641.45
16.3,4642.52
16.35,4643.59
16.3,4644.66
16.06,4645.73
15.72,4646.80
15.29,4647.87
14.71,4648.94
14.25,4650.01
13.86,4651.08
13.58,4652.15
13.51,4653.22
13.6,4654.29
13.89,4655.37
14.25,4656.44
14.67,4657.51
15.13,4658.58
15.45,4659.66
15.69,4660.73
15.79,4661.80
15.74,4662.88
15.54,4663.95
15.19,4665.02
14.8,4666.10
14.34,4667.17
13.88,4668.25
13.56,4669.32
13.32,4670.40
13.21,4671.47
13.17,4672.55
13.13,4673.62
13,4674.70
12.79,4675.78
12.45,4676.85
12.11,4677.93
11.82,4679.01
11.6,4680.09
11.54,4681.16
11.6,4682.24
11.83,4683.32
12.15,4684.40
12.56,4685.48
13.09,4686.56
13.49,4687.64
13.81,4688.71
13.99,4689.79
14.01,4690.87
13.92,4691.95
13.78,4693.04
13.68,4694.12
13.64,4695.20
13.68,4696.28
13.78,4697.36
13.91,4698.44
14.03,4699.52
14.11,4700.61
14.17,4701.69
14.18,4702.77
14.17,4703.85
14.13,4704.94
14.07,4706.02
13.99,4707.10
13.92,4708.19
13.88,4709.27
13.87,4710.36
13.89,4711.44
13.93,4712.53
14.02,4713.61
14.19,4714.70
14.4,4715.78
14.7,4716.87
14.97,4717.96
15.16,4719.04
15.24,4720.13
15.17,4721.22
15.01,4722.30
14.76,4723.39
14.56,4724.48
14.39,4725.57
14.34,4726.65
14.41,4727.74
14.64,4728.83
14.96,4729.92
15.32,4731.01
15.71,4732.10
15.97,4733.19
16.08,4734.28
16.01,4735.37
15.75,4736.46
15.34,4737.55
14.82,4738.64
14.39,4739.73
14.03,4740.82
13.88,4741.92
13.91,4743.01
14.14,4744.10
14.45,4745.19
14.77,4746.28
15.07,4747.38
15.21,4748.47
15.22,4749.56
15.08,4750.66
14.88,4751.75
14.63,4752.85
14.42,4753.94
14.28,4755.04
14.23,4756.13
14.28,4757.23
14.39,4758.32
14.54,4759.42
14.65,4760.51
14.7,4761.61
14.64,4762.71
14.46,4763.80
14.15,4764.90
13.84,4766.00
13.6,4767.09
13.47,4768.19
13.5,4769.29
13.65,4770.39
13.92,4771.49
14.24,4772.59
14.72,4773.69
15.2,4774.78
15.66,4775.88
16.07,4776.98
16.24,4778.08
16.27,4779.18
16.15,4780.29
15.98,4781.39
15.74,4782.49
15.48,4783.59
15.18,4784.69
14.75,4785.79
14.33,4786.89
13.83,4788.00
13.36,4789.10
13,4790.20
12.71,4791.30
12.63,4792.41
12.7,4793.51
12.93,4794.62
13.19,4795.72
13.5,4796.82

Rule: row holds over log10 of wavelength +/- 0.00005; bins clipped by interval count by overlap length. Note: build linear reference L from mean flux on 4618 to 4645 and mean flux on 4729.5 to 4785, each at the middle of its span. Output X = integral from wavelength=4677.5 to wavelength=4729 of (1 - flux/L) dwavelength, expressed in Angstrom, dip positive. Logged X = 4.5 Angstrom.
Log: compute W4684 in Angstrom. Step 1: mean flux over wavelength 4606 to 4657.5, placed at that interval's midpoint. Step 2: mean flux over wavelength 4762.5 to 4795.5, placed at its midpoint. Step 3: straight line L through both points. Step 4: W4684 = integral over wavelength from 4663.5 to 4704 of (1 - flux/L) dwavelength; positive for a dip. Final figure 4.3 Angstrom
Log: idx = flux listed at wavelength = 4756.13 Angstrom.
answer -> 14.23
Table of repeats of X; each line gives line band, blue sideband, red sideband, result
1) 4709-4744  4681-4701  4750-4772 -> -2.4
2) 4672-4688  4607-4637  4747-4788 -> 2.9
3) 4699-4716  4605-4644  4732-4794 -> 1.1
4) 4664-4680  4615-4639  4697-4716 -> 1.3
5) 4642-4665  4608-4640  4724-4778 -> 0.4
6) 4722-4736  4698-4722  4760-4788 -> -0.6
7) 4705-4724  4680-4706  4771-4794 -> -1.0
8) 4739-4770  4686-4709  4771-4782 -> 1.3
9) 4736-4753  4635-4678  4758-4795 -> -0.2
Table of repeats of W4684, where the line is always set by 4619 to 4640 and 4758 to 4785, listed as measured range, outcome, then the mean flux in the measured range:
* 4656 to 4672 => 0.6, 14.7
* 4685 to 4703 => 1.6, 13.8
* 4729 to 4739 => -0.4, 15.5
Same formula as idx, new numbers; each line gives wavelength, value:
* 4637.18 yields 15.87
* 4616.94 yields 14.87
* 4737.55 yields 15.34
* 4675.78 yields 12.79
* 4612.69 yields 16.19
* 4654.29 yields 13.6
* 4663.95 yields 15.54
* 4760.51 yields 14.65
